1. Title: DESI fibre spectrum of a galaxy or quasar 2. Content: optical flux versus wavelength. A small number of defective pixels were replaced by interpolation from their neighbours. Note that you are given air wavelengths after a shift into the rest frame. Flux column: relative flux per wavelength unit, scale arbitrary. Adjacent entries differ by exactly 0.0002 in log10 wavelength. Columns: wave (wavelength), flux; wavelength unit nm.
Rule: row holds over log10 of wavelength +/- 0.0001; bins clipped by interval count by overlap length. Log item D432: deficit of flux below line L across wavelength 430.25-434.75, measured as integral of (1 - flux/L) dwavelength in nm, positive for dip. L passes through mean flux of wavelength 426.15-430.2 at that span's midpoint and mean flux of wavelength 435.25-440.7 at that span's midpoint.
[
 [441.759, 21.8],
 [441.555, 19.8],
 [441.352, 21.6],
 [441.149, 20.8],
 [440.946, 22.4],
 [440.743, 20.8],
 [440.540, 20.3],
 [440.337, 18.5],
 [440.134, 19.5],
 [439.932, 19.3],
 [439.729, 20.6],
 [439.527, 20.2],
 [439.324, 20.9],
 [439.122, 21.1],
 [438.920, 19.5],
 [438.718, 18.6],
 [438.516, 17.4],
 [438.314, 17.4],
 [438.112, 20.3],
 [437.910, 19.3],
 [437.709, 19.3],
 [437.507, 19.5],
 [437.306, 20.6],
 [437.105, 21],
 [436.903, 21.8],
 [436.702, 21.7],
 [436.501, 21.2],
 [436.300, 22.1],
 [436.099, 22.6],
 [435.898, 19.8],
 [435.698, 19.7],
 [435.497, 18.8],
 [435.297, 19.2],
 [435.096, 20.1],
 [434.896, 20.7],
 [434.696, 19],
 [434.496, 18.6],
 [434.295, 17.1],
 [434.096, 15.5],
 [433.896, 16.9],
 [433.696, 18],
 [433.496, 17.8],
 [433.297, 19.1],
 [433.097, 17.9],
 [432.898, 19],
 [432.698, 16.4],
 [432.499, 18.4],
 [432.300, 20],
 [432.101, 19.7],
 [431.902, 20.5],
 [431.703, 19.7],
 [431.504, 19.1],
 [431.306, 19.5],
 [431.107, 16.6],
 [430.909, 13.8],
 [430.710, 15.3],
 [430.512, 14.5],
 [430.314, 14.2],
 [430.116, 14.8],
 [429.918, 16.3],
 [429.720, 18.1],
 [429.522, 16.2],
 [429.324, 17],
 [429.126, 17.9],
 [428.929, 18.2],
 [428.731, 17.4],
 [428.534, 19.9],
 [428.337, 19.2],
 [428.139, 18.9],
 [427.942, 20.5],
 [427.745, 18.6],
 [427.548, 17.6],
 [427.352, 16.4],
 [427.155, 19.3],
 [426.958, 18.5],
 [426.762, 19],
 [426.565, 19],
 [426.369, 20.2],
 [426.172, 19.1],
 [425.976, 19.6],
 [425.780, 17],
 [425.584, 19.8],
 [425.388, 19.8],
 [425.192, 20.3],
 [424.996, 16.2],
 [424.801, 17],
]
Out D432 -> 0.31 nm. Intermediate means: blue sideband 18.2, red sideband 20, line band 17.7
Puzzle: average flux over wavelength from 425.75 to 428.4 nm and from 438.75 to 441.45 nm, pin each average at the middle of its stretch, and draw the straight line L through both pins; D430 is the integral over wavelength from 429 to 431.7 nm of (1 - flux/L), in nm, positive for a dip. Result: 0.375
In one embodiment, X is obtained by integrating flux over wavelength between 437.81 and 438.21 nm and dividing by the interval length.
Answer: 19.8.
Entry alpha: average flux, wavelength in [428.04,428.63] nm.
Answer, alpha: 19.3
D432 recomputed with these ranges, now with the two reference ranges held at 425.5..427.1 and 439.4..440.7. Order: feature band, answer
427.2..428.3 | 0.035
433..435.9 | 0.145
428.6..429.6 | 0.090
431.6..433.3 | 0.036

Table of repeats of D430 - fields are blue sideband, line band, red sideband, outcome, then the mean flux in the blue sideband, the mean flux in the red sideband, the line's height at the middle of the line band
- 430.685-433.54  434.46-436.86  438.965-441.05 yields -0.15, 18.3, 20.3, 19.2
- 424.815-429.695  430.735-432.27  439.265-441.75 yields 0.06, 18.5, 20.4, 19.1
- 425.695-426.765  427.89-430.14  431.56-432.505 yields 0.17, 19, 19.8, 19.4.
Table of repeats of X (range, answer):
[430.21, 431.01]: 14.5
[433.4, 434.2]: 17.1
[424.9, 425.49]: 18.8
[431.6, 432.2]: 19.9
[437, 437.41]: 20.8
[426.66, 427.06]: 18.7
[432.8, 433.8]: 18.4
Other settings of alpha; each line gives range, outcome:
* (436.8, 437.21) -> 21.4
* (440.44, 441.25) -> 21.1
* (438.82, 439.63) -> 20.4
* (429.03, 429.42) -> 17.4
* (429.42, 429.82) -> 17.1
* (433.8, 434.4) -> 16.5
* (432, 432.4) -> 19.9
